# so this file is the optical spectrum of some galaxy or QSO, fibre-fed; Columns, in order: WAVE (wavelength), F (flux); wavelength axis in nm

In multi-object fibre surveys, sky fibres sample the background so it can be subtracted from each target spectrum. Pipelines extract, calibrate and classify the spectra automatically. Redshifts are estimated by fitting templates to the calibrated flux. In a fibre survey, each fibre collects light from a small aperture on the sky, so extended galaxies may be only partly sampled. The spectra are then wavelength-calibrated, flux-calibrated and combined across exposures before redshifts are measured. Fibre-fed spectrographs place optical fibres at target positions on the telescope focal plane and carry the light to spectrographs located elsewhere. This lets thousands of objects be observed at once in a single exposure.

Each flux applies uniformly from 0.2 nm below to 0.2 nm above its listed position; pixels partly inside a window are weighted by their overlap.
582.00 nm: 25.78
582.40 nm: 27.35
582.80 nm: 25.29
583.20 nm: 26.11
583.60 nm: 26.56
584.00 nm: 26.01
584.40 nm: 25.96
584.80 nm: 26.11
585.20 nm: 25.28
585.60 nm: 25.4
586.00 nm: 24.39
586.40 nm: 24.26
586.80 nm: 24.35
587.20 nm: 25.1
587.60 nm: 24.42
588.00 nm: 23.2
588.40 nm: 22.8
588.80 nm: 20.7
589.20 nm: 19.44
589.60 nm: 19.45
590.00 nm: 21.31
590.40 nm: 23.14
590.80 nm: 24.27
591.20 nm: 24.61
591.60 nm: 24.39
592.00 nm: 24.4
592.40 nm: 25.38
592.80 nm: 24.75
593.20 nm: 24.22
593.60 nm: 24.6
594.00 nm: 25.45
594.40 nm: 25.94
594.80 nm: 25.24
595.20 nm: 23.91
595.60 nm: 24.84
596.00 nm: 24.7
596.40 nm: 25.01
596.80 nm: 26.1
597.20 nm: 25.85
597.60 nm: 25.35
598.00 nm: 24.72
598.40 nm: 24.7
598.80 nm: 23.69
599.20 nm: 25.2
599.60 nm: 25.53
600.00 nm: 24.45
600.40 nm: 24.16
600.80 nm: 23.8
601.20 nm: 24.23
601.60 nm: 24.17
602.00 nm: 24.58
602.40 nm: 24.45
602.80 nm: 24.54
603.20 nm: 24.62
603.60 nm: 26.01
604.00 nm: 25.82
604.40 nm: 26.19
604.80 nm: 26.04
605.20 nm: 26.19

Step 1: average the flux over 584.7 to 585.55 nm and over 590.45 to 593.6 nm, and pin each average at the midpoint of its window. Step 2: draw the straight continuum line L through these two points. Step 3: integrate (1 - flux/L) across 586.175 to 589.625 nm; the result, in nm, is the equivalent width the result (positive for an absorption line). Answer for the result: 0.32 nm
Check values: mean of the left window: 25.6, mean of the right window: 24.5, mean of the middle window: 22.8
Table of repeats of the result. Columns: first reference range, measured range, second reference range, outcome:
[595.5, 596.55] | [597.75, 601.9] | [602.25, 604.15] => 0.08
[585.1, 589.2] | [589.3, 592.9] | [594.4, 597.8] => 0.15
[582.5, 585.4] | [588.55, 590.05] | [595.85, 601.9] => 0.31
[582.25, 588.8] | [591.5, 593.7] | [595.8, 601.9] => 0.02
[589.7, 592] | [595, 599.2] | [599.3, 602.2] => -0.14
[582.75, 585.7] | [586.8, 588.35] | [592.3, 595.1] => 0.09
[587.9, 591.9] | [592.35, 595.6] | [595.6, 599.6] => -0.15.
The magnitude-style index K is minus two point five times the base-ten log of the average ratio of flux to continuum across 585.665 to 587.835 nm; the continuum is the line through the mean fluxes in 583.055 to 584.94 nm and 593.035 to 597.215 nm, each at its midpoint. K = 0.06 mag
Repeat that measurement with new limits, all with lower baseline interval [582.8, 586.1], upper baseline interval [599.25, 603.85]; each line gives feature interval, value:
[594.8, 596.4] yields 0.02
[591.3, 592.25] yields 0.03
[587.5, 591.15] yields 0.15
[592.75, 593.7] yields 0.03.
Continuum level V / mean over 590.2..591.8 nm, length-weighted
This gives 24.1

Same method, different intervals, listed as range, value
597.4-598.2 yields 25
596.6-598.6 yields 25.3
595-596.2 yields 24.5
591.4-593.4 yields 24.6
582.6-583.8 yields 26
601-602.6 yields 24.4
